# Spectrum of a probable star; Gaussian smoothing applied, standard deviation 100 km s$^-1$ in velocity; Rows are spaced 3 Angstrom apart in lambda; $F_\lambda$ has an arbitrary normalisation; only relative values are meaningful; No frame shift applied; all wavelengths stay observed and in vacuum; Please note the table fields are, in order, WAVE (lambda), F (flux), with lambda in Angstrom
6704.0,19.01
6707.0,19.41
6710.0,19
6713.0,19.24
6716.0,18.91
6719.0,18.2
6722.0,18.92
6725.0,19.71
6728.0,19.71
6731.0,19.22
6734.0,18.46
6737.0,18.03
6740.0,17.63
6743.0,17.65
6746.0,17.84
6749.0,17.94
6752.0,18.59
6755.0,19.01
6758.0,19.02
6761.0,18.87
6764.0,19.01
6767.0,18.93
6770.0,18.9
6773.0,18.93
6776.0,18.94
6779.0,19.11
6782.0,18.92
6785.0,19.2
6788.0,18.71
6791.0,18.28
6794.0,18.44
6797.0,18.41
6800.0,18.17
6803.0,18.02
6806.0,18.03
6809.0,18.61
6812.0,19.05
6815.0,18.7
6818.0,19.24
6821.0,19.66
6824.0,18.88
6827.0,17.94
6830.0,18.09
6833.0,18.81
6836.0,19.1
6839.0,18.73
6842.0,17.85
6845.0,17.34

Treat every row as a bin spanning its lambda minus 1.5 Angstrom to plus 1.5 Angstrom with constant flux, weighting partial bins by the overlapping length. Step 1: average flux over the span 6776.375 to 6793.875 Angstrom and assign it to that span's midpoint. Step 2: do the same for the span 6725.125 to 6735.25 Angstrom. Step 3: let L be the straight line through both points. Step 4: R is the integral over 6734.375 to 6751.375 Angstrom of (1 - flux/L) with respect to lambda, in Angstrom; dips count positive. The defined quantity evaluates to 1.1 Angstrom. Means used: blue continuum 19.2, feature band 17.9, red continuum 18.8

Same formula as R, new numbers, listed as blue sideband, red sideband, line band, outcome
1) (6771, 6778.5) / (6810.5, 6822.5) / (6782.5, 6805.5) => 0.7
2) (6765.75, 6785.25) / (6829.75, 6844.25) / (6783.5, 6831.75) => 0.3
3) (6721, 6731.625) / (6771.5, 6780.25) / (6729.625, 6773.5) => 1.5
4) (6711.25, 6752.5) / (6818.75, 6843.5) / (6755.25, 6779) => -0.5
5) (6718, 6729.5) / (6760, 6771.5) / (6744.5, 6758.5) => 0.4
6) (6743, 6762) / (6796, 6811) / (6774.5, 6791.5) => -0.5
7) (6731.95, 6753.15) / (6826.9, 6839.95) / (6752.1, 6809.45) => -1.4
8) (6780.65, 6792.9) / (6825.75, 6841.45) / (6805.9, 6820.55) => -0.2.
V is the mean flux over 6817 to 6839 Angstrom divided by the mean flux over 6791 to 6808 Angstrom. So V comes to 1.03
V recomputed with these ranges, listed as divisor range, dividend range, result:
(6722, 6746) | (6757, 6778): 1.02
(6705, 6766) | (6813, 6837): 1.00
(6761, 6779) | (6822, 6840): 0.98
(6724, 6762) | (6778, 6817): 1.00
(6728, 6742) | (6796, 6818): 1.00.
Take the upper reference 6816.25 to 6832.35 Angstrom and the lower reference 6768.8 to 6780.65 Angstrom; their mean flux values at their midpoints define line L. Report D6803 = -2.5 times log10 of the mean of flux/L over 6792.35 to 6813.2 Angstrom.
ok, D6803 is 0.03 mag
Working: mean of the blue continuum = 19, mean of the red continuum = 18.8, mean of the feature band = 18.4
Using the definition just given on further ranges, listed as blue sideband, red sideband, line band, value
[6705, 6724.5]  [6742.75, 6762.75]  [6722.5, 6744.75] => 0.01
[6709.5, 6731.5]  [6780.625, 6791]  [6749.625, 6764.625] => 0.01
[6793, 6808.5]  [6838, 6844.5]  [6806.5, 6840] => -0.04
